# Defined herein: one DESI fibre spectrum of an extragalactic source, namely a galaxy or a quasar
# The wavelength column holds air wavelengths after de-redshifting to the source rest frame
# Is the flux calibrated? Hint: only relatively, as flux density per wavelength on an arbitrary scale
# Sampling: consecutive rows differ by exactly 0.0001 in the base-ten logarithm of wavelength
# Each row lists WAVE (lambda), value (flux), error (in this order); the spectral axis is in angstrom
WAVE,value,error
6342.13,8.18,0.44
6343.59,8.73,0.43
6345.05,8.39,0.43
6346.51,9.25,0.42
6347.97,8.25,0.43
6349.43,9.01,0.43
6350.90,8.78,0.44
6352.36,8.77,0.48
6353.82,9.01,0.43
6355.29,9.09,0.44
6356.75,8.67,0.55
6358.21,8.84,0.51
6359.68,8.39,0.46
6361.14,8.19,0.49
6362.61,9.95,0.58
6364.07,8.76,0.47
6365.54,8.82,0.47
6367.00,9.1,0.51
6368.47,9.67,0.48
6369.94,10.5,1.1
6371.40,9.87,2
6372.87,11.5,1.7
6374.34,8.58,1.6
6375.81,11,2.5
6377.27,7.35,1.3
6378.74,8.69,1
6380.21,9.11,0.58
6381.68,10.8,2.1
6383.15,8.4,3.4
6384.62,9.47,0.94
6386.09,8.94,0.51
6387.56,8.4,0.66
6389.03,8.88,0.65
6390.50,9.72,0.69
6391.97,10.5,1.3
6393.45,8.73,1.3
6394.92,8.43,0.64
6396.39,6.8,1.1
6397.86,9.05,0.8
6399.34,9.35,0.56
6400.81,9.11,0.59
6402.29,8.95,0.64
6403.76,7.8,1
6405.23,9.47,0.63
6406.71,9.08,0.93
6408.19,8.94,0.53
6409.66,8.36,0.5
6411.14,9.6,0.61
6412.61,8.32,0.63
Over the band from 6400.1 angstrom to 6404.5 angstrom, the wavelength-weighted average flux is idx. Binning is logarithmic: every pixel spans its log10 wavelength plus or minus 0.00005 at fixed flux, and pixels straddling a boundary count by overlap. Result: 8.62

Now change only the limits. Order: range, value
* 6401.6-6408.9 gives 8.85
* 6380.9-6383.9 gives 9.59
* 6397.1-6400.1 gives 9.18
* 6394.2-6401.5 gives 8.55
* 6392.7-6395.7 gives 8.55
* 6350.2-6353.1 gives 8.79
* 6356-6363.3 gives 8.8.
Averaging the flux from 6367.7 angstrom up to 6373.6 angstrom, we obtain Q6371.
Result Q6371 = 10.4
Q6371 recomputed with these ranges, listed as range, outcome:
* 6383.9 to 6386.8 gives 9.21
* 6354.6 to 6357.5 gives 8.9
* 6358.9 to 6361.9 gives 8.29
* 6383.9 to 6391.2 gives 9.08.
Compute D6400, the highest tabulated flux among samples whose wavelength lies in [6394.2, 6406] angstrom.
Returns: 9.47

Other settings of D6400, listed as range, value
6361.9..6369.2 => 9.95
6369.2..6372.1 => 10.5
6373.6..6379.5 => 11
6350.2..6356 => 9.09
